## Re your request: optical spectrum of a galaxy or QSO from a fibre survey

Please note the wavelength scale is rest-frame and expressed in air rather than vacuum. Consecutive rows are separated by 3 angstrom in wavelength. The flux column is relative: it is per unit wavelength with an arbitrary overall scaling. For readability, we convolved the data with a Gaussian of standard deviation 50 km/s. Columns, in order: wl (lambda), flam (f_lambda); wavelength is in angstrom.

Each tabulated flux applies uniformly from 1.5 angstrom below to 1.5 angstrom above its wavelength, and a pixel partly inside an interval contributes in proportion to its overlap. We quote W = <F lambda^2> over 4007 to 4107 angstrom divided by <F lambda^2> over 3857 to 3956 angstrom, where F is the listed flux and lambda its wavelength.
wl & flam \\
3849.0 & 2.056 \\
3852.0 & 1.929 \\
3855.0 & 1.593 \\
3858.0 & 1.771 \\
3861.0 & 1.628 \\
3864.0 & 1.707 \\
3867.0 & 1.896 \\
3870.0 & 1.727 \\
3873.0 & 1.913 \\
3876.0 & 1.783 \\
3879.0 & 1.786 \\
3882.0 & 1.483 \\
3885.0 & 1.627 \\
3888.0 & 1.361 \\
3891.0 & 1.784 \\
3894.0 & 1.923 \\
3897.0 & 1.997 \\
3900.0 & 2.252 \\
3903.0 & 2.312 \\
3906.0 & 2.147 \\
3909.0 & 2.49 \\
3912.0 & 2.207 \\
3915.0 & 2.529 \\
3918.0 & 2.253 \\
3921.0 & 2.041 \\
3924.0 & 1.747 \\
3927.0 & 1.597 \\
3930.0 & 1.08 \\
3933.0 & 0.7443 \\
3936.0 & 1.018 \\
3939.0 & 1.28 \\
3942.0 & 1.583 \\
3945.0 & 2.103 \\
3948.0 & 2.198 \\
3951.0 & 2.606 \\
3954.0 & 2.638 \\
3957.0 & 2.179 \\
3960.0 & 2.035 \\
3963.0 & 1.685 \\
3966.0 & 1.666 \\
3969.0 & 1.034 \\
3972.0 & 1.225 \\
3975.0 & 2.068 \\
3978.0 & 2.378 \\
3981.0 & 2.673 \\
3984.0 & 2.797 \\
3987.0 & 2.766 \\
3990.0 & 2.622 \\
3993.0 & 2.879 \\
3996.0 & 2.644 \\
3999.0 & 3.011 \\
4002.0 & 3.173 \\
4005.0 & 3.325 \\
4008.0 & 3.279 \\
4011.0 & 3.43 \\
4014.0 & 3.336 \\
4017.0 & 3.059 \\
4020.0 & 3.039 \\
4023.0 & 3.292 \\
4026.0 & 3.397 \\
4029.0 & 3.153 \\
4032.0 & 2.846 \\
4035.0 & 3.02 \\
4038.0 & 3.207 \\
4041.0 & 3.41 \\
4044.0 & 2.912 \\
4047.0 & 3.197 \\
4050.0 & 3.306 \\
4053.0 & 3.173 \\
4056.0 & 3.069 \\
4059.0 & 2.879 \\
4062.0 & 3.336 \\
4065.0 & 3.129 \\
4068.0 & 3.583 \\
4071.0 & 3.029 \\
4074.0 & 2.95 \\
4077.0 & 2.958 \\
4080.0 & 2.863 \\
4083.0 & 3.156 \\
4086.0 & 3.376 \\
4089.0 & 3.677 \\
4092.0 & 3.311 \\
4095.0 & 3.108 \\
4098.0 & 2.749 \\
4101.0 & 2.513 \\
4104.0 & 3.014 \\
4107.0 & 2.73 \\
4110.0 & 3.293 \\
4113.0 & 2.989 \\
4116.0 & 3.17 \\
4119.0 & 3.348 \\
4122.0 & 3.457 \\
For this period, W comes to 1.82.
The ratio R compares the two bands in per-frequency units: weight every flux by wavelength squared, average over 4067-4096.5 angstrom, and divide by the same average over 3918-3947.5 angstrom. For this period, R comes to 2.25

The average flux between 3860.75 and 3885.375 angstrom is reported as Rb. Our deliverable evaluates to 1.74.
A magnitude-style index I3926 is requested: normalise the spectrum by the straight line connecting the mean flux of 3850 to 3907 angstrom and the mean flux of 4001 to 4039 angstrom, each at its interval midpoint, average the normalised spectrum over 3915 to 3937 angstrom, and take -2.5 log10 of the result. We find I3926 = 0.390 mag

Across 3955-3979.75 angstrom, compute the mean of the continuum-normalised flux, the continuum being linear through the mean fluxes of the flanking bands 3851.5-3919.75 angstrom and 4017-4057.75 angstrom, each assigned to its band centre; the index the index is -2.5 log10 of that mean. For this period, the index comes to 0.38 mag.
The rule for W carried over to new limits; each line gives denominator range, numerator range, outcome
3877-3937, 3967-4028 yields 1.59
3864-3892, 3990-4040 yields 1.96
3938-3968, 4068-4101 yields 1.67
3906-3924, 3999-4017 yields 1.52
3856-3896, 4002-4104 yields 2.00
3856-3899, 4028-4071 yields 1.97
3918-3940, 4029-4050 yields 2.32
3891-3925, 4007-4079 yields 1.57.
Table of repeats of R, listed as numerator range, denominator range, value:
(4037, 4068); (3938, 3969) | 1.70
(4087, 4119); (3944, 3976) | 1.70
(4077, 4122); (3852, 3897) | 2.01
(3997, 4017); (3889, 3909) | 1.64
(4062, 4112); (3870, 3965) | 1.79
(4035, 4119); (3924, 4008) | 1.54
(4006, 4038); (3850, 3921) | 1.78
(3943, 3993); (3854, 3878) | 1.31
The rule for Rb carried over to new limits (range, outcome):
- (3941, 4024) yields 2.53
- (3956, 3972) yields 1.66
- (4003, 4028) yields 3.27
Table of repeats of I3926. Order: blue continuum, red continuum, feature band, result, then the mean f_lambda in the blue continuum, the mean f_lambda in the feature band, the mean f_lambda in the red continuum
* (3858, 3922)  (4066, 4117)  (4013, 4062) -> -0.14 mag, 1.94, 3.15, 3.09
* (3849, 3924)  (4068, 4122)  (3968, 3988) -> 0.14 mag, 1.92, 2.15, 3.1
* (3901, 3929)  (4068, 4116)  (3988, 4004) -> -0.13 mag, 2.13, 2.88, 3.07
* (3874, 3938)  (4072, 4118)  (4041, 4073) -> -0.13 mag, 1.81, 3.17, 3.06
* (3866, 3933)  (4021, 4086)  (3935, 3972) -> 0.26 mag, 1.88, 1.82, 3.14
